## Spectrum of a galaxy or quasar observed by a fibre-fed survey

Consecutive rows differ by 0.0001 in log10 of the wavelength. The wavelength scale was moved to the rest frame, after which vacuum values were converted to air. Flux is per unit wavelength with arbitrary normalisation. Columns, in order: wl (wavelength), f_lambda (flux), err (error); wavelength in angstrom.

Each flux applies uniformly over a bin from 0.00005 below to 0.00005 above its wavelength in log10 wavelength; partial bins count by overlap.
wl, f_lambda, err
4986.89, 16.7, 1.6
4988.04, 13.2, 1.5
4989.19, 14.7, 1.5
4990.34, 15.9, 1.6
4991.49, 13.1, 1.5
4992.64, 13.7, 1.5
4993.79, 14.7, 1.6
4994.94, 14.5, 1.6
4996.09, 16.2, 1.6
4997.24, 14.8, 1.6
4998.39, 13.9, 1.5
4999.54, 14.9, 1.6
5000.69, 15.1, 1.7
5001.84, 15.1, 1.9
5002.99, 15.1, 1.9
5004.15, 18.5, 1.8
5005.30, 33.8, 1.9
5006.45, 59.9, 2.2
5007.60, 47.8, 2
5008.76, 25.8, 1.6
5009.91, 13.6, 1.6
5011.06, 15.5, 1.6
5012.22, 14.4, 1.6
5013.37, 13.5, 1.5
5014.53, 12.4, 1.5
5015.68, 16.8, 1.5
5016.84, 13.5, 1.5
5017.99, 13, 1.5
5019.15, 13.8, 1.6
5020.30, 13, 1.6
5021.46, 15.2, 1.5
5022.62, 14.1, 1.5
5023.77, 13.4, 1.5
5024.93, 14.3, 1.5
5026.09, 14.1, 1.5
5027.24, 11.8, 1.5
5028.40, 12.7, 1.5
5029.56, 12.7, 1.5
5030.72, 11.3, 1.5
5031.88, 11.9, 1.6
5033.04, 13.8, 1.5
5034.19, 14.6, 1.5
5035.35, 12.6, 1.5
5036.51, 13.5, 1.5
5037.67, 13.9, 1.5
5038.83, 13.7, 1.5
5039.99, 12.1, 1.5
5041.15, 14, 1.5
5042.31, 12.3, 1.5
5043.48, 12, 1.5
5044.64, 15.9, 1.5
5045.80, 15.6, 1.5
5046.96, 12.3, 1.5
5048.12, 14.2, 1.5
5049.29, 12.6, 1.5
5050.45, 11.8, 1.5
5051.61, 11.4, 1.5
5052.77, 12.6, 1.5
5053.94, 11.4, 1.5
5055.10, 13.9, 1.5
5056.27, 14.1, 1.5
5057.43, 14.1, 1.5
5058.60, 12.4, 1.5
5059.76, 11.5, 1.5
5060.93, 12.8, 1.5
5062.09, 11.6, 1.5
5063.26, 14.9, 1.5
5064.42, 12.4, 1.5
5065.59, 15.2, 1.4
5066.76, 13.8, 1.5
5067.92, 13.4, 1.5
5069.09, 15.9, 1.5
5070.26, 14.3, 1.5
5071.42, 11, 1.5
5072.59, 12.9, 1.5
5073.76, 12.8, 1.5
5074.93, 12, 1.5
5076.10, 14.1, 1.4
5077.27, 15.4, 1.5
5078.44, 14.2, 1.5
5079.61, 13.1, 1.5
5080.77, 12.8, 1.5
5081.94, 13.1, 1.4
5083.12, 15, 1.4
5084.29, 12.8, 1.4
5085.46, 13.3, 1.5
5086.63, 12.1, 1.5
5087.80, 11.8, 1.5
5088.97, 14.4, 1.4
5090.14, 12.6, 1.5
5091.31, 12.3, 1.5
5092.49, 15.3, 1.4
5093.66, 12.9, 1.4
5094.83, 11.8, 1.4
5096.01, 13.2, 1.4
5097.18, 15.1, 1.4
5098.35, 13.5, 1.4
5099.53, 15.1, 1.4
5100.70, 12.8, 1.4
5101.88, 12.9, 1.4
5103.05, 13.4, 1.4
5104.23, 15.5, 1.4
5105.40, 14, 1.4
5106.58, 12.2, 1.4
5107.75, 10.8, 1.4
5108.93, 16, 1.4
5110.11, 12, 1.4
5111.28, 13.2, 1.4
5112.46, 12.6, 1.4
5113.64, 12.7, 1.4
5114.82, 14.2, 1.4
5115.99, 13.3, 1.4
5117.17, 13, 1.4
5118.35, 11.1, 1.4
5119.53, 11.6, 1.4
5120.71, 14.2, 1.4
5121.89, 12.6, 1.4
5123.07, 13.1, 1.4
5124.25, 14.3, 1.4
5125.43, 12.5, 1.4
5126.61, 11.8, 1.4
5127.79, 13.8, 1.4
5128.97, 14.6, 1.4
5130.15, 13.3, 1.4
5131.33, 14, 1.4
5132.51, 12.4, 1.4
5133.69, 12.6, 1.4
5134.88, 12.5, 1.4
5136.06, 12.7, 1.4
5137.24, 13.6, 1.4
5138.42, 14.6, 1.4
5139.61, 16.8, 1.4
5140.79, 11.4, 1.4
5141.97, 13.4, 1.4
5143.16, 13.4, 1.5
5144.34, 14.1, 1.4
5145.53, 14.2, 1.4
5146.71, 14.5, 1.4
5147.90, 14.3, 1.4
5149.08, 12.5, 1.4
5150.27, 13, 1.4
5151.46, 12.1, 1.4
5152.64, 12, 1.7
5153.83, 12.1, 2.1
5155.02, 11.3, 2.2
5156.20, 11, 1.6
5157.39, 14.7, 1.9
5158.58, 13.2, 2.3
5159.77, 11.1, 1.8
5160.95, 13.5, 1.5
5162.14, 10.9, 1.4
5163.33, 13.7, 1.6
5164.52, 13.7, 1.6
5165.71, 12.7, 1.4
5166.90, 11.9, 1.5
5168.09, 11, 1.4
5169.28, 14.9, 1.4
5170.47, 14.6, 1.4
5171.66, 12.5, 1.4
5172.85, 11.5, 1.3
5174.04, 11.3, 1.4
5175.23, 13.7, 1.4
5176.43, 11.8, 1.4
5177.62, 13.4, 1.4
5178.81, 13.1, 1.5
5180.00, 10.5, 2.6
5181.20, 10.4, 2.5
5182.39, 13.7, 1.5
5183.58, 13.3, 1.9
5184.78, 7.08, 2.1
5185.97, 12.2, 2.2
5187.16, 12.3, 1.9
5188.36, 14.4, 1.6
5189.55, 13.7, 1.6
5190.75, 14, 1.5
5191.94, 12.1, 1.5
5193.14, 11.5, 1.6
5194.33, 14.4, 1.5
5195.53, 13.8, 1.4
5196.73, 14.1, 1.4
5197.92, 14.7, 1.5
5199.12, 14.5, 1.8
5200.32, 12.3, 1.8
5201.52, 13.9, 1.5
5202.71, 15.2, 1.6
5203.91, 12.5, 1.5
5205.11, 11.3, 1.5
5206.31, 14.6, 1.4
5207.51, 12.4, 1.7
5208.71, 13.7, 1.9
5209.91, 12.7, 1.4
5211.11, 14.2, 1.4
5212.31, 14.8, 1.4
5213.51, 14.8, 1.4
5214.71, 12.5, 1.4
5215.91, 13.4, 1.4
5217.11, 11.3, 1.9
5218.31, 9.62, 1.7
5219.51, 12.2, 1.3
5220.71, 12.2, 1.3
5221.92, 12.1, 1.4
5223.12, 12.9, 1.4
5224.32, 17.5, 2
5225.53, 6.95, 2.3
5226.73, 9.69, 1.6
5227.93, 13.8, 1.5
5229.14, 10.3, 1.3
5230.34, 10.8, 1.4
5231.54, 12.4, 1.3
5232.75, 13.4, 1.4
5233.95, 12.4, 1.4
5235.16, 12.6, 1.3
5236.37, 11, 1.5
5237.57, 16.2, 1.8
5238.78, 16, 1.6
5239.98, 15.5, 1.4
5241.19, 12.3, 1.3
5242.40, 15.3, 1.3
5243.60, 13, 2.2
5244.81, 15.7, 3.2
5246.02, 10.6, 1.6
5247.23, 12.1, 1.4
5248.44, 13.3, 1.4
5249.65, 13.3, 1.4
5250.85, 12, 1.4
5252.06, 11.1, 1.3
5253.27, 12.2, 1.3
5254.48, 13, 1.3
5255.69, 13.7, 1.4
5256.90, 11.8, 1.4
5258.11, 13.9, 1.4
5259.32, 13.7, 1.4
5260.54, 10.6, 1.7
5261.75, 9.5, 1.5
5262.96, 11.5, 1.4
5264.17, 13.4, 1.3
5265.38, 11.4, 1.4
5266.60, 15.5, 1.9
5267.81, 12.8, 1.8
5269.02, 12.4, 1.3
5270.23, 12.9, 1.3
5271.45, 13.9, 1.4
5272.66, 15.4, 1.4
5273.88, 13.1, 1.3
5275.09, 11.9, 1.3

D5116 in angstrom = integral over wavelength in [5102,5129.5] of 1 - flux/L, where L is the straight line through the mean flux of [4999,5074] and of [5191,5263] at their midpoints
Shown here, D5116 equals 2.2 angstrom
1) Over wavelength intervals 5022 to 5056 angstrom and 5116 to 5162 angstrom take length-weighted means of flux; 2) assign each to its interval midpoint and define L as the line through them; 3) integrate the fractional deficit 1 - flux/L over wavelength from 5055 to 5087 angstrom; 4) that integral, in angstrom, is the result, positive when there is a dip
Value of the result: -0.7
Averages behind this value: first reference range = 13.1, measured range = 13.4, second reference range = 13.1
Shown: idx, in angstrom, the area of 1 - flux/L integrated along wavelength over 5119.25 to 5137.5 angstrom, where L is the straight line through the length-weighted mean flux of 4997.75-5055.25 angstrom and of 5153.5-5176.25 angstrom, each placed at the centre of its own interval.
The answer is 0.5 angstrom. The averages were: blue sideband 15.9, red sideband 12.6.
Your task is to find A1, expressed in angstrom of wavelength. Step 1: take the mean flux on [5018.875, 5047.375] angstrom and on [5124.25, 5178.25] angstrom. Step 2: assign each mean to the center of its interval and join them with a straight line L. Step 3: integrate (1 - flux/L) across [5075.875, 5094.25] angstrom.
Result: -0.3 angstrom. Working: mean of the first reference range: 13.4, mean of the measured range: 13.4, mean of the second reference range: 13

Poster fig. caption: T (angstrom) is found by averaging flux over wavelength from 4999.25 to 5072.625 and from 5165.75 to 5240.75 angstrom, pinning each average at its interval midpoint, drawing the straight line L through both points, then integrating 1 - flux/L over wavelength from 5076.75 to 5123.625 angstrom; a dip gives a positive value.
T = 3.6 angstrom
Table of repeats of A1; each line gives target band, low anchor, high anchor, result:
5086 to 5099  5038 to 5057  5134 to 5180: -0.1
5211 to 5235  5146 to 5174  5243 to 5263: 0.4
